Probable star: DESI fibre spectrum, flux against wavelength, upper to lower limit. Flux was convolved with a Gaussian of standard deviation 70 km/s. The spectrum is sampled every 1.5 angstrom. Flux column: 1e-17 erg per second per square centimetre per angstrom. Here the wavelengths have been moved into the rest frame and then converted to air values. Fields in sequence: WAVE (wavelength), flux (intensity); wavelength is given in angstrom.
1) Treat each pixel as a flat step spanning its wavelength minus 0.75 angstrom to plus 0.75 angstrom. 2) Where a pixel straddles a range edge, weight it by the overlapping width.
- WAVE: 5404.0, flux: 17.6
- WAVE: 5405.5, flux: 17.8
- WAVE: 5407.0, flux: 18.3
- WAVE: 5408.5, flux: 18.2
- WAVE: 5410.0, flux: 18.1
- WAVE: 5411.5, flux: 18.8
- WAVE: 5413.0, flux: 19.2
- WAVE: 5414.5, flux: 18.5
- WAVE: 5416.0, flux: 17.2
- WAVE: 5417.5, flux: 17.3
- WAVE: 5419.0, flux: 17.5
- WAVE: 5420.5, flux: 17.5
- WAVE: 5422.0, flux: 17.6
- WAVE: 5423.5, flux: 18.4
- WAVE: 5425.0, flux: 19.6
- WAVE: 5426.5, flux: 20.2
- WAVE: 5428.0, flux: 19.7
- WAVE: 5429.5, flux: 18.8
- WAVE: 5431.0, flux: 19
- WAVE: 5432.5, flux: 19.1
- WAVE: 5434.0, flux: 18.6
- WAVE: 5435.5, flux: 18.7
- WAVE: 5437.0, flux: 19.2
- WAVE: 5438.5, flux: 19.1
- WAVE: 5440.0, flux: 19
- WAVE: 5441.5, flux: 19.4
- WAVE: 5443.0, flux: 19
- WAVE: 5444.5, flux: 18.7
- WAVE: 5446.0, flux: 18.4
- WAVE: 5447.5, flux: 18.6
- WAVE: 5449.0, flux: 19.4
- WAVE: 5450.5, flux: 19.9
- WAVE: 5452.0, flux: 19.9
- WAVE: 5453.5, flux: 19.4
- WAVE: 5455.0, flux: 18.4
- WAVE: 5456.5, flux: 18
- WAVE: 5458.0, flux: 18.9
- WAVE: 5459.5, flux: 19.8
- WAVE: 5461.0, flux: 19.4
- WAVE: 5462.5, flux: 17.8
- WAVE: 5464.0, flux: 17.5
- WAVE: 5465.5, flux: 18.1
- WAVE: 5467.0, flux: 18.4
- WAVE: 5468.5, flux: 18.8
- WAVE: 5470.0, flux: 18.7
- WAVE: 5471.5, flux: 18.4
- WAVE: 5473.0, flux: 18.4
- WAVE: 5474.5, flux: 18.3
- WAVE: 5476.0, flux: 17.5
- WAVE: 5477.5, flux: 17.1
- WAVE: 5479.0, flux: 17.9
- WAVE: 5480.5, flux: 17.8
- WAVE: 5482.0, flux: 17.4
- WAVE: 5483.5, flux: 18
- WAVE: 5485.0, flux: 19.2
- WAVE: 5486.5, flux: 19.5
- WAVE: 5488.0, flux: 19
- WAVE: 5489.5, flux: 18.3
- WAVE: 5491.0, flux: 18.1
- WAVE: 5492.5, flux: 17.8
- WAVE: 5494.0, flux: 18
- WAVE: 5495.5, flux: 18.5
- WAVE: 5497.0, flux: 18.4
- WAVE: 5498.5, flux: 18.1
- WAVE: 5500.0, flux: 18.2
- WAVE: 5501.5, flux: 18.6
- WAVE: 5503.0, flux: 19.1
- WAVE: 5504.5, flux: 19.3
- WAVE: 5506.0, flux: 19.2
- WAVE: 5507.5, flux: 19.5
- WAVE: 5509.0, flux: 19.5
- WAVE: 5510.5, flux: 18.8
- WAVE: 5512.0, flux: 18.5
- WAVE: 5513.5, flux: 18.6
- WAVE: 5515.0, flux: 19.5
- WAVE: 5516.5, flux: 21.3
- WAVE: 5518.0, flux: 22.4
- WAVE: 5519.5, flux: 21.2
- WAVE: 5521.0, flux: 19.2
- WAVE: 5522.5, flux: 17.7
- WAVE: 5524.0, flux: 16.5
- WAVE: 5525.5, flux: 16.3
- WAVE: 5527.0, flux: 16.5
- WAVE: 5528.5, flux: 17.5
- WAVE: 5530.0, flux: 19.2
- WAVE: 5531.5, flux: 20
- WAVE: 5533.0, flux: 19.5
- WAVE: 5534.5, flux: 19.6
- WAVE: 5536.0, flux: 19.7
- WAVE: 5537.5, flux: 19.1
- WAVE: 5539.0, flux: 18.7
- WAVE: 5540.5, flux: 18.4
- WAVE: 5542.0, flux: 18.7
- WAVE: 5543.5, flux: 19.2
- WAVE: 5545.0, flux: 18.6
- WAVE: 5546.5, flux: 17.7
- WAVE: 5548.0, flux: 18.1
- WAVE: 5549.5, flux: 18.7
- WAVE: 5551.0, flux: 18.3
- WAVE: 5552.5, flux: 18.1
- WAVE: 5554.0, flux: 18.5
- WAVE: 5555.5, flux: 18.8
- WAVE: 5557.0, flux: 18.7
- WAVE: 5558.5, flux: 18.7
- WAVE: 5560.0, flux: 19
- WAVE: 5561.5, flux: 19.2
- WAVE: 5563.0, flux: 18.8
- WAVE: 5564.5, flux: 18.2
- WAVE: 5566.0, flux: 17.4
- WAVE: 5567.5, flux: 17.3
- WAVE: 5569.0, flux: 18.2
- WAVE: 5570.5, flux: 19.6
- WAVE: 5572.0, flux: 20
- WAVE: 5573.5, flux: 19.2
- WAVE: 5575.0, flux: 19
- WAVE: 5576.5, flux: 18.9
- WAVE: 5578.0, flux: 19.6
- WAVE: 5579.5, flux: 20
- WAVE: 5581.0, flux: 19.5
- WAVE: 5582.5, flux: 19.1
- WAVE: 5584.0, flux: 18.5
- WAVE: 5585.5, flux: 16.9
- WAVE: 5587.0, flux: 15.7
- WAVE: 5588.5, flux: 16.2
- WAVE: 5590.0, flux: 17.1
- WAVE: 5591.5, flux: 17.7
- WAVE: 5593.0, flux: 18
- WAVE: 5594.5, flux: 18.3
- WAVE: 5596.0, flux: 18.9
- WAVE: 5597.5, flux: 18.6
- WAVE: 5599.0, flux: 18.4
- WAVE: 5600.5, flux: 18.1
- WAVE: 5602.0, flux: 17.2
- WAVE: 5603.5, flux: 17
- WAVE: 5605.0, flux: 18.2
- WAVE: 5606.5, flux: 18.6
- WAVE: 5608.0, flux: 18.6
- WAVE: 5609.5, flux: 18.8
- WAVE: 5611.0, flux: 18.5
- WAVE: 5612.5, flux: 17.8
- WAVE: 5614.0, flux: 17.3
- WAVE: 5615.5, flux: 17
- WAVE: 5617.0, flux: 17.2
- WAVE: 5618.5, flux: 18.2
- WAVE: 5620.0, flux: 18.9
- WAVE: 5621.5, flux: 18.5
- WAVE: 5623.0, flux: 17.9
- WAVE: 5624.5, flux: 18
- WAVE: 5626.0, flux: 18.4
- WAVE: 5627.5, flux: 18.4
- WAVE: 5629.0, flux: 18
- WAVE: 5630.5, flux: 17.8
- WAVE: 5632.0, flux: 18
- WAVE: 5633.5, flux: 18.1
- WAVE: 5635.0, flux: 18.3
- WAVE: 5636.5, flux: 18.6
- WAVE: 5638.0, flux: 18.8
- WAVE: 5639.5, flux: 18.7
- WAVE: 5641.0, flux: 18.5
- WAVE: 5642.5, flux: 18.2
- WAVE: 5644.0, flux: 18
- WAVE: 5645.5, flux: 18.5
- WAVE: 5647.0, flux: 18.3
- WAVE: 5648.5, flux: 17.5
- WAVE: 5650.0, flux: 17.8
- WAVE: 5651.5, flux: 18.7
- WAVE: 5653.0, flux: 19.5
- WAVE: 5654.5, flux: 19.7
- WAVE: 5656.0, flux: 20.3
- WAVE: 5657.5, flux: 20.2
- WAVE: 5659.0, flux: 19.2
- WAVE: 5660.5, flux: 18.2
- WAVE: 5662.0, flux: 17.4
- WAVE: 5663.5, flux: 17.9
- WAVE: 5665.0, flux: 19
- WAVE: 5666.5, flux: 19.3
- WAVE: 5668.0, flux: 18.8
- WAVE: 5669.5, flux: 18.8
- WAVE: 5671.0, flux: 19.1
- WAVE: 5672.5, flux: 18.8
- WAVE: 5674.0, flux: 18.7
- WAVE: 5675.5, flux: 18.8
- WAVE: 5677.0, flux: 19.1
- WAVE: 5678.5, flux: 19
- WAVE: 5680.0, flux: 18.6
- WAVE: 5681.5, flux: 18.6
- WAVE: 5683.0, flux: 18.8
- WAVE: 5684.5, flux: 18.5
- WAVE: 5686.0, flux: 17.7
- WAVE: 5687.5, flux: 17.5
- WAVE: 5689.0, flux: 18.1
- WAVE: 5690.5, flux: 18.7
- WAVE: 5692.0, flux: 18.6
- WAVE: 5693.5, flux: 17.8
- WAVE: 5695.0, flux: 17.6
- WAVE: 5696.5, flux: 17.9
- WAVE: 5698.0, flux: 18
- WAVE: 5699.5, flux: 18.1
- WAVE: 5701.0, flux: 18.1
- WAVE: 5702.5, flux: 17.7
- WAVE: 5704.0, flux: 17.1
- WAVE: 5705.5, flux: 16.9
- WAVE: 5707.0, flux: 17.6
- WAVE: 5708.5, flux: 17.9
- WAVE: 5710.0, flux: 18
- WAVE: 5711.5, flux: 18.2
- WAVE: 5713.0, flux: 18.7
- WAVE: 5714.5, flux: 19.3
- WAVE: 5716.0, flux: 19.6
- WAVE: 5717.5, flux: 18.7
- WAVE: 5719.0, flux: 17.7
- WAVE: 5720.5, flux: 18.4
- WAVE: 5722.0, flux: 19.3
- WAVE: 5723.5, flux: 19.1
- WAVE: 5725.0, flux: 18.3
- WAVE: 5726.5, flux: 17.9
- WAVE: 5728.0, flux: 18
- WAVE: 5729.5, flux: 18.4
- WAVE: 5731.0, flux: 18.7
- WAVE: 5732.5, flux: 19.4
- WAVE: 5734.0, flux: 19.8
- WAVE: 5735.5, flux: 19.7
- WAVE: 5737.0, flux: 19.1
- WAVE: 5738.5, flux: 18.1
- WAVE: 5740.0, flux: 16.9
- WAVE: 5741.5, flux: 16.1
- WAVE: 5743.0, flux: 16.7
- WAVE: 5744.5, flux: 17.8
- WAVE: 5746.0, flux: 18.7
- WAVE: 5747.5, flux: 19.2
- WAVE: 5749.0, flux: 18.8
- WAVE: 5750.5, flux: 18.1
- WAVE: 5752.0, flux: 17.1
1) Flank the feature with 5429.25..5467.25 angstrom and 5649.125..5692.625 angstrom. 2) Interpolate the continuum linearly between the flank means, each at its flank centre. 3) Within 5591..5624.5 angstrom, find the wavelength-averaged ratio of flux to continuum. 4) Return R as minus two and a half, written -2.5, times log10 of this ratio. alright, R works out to 0.04 mag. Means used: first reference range 18.9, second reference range 18.7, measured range 18.1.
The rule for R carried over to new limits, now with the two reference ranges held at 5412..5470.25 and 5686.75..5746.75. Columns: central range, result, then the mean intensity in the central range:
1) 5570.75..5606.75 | 0.009 mag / 18.3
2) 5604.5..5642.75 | 0.011 mag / 18.2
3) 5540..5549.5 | 0.004 mag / 18.5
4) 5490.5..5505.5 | 0.012 mag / 18.4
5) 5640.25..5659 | -0.026 mag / 18.8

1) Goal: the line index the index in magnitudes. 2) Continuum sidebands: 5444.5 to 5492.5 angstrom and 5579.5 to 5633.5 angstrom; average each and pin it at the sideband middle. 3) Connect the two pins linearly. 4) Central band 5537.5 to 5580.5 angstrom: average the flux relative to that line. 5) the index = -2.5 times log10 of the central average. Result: -0.03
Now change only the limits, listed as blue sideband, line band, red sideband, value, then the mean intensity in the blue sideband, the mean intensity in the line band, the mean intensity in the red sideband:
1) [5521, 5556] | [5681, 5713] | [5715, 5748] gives 0.03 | 18.4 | 18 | 18.4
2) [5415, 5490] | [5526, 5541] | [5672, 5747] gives -0.02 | 18.6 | 18.8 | 18.3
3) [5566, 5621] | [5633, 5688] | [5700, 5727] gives -0.02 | 18.2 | 18.6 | 18.3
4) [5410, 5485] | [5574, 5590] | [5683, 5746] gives 0.01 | 18.6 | 18.3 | 18.2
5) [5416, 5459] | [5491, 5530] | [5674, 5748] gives 0.00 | 18.8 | 18.7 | 18.3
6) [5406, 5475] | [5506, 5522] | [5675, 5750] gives -0.07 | 18.7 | 19.8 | 18.3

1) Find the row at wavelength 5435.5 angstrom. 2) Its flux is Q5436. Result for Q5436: 18.7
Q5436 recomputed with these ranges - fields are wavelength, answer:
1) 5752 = 17.1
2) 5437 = 19.2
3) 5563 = 18.8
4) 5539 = 18.7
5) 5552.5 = 18.1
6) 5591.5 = 17.7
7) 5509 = 19.5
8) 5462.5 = 17.8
